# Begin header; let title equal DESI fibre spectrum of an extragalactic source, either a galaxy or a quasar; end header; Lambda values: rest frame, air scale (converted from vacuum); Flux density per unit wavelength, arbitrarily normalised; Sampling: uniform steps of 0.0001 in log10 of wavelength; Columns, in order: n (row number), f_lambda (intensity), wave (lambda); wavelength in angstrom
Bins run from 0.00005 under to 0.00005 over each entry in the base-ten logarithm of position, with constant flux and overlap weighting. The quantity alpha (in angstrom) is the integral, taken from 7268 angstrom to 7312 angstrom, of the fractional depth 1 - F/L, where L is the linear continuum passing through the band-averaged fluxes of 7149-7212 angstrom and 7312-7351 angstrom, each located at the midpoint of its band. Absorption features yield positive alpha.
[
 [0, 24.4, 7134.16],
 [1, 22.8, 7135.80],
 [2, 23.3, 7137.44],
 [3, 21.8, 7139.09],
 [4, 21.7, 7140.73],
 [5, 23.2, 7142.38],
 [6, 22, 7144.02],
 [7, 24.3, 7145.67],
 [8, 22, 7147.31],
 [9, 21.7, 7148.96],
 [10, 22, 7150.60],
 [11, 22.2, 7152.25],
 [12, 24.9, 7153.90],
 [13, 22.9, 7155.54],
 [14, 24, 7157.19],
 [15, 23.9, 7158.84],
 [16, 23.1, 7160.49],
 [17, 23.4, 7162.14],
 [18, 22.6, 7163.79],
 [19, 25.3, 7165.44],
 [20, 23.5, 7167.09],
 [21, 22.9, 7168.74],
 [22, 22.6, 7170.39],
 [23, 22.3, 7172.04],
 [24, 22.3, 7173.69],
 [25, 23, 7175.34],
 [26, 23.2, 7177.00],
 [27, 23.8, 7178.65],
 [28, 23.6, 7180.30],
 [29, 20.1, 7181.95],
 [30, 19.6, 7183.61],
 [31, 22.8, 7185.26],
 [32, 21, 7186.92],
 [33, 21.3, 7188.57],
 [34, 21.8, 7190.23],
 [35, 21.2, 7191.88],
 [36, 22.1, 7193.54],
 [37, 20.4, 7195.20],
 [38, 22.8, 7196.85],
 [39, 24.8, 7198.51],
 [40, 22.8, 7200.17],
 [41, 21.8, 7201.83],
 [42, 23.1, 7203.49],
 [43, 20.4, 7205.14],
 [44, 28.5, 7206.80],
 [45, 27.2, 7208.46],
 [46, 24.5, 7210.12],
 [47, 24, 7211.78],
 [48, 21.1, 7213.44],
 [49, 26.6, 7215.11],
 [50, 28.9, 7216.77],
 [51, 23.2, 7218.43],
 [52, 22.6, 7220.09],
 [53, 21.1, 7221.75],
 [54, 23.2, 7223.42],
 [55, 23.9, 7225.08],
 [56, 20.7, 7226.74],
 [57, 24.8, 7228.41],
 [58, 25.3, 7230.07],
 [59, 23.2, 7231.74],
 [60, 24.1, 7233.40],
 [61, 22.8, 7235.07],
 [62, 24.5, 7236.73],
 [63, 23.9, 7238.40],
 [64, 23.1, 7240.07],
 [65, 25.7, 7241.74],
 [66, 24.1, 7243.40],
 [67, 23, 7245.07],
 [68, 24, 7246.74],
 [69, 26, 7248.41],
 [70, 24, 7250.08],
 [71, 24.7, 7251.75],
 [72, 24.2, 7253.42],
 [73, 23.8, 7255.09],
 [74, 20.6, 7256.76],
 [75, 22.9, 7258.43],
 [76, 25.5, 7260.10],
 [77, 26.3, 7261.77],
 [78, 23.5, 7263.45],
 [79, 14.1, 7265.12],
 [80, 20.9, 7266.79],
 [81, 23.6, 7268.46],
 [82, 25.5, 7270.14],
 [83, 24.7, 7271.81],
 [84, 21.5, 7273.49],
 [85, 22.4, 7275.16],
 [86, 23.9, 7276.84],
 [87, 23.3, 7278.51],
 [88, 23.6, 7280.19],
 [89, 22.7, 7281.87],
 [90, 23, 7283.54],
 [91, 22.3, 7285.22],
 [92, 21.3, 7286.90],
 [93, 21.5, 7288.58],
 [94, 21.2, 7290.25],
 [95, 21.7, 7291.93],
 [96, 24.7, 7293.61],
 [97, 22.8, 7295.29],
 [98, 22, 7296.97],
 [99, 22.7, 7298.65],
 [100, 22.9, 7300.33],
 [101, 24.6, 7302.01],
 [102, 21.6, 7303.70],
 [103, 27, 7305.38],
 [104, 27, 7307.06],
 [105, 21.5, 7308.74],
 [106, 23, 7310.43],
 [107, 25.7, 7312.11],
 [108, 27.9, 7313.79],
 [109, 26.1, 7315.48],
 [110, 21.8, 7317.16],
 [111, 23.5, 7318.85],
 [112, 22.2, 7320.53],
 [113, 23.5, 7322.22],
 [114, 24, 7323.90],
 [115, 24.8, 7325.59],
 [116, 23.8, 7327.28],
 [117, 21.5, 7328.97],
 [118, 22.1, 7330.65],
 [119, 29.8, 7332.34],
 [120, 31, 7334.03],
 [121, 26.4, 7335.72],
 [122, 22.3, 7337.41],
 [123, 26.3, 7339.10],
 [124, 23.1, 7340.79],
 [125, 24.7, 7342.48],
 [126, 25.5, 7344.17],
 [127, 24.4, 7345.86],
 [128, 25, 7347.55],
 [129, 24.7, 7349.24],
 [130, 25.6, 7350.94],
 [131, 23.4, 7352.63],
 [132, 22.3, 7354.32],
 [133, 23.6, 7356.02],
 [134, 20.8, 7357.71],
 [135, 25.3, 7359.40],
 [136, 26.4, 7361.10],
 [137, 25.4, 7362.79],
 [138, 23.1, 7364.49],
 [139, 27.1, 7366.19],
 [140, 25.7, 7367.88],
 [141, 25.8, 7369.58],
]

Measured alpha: 2.0 angstrom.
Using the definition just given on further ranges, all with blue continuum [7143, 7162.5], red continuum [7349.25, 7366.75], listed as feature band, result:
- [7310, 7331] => 0.12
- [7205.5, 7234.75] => -0.96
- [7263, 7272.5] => 0.71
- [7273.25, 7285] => 0.41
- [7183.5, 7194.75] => 0.85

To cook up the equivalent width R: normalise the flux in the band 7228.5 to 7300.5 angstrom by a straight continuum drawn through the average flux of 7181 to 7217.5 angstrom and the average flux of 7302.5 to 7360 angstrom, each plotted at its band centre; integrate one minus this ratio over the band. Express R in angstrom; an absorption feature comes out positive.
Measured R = 1.52 angstrom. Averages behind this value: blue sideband 23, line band 23.2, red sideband 24.4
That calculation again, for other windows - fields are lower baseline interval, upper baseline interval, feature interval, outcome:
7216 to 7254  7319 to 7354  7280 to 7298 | 1.42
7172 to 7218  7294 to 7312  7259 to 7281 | 0.44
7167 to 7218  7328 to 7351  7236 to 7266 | 0.41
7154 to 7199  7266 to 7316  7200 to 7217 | -1.12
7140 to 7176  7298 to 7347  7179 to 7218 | 0.51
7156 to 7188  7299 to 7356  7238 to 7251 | -0.37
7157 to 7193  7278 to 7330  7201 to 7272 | -2.29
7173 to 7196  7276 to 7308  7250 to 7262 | -0.62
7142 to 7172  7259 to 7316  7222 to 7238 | -0.22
